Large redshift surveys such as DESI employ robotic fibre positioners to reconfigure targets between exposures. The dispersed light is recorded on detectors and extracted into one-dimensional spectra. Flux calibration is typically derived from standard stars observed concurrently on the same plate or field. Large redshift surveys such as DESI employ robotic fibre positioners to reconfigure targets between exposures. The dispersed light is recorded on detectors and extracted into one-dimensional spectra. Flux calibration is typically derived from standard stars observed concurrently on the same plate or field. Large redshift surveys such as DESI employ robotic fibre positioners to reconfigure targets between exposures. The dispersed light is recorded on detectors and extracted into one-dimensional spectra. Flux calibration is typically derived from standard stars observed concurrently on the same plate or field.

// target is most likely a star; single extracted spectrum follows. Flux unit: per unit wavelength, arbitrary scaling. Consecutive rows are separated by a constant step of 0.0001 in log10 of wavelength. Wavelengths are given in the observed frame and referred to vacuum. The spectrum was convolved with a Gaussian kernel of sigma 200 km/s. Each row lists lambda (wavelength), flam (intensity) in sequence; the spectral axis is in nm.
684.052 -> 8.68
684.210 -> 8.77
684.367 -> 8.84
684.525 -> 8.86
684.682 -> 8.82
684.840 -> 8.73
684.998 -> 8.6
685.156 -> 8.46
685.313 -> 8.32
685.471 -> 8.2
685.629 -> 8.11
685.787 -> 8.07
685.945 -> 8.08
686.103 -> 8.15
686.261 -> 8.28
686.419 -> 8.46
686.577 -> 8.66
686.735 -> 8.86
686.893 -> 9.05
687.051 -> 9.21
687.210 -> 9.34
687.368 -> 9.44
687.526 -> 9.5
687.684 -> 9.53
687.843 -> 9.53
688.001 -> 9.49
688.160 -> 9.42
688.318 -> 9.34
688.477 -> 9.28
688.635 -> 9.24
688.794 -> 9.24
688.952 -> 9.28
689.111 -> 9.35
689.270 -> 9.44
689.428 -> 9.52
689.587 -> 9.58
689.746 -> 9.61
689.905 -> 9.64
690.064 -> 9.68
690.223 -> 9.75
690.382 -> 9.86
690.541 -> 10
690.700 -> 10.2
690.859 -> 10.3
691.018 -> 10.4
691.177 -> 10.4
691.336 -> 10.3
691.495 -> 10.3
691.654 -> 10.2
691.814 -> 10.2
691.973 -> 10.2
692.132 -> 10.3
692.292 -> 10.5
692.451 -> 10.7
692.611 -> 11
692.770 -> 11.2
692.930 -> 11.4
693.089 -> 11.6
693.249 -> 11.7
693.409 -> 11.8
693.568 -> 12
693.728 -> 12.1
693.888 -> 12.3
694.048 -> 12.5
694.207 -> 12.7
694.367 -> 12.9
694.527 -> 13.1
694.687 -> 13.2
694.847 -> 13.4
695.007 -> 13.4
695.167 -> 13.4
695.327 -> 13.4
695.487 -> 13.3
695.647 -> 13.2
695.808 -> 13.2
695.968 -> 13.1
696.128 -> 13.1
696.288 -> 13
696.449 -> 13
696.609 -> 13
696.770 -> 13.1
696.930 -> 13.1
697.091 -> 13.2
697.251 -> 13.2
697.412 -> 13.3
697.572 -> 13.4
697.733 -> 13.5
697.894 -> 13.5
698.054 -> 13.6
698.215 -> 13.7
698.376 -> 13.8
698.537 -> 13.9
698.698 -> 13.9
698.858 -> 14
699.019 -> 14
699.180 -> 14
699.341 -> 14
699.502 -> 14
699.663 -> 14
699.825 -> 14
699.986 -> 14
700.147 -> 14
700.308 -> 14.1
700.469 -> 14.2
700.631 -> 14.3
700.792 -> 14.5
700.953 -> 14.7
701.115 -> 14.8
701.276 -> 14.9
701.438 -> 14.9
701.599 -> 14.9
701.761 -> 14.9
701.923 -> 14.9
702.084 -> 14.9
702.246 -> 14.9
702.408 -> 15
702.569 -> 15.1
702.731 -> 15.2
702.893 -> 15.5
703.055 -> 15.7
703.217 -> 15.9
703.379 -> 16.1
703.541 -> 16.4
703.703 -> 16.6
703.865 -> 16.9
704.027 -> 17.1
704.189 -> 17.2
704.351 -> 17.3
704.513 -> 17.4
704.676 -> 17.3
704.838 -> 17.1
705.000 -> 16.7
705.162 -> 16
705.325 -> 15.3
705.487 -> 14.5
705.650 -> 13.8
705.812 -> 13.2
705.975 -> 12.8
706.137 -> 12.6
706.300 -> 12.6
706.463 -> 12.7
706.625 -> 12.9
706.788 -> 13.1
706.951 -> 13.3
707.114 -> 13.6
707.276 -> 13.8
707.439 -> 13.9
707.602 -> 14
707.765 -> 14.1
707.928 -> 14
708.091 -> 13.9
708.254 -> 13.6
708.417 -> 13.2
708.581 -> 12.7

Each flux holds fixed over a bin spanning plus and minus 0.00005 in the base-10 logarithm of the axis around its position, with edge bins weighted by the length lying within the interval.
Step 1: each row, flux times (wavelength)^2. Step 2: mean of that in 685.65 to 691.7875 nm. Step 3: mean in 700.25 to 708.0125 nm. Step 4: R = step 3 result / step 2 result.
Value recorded 1.7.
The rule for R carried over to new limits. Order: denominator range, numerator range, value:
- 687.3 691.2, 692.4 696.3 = 1.32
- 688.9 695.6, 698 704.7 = 1.38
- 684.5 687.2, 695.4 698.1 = 1.60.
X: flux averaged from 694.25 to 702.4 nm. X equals 13.8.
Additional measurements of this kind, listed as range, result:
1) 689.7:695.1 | 11.2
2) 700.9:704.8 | 15.8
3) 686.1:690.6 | 9.32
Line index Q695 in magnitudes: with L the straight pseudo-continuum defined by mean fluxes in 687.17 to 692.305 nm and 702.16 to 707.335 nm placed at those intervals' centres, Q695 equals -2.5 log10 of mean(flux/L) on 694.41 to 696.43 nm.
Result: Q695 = -0.125 mag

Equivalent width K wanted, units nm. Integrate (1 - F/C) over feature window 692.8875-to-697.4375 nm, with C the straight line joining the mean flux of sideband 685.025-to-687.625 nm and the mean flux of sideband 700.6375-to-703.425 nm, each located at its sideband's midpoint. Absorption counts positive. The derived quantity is -0.21 nm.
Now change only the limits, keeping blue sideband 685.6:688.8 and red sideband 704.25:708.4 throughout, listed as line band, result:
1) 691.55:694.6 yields -0.24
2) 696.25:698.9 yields -0.34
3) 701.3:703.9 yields -0.41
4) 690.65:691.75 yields -0.02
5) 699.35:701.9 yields -0.33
